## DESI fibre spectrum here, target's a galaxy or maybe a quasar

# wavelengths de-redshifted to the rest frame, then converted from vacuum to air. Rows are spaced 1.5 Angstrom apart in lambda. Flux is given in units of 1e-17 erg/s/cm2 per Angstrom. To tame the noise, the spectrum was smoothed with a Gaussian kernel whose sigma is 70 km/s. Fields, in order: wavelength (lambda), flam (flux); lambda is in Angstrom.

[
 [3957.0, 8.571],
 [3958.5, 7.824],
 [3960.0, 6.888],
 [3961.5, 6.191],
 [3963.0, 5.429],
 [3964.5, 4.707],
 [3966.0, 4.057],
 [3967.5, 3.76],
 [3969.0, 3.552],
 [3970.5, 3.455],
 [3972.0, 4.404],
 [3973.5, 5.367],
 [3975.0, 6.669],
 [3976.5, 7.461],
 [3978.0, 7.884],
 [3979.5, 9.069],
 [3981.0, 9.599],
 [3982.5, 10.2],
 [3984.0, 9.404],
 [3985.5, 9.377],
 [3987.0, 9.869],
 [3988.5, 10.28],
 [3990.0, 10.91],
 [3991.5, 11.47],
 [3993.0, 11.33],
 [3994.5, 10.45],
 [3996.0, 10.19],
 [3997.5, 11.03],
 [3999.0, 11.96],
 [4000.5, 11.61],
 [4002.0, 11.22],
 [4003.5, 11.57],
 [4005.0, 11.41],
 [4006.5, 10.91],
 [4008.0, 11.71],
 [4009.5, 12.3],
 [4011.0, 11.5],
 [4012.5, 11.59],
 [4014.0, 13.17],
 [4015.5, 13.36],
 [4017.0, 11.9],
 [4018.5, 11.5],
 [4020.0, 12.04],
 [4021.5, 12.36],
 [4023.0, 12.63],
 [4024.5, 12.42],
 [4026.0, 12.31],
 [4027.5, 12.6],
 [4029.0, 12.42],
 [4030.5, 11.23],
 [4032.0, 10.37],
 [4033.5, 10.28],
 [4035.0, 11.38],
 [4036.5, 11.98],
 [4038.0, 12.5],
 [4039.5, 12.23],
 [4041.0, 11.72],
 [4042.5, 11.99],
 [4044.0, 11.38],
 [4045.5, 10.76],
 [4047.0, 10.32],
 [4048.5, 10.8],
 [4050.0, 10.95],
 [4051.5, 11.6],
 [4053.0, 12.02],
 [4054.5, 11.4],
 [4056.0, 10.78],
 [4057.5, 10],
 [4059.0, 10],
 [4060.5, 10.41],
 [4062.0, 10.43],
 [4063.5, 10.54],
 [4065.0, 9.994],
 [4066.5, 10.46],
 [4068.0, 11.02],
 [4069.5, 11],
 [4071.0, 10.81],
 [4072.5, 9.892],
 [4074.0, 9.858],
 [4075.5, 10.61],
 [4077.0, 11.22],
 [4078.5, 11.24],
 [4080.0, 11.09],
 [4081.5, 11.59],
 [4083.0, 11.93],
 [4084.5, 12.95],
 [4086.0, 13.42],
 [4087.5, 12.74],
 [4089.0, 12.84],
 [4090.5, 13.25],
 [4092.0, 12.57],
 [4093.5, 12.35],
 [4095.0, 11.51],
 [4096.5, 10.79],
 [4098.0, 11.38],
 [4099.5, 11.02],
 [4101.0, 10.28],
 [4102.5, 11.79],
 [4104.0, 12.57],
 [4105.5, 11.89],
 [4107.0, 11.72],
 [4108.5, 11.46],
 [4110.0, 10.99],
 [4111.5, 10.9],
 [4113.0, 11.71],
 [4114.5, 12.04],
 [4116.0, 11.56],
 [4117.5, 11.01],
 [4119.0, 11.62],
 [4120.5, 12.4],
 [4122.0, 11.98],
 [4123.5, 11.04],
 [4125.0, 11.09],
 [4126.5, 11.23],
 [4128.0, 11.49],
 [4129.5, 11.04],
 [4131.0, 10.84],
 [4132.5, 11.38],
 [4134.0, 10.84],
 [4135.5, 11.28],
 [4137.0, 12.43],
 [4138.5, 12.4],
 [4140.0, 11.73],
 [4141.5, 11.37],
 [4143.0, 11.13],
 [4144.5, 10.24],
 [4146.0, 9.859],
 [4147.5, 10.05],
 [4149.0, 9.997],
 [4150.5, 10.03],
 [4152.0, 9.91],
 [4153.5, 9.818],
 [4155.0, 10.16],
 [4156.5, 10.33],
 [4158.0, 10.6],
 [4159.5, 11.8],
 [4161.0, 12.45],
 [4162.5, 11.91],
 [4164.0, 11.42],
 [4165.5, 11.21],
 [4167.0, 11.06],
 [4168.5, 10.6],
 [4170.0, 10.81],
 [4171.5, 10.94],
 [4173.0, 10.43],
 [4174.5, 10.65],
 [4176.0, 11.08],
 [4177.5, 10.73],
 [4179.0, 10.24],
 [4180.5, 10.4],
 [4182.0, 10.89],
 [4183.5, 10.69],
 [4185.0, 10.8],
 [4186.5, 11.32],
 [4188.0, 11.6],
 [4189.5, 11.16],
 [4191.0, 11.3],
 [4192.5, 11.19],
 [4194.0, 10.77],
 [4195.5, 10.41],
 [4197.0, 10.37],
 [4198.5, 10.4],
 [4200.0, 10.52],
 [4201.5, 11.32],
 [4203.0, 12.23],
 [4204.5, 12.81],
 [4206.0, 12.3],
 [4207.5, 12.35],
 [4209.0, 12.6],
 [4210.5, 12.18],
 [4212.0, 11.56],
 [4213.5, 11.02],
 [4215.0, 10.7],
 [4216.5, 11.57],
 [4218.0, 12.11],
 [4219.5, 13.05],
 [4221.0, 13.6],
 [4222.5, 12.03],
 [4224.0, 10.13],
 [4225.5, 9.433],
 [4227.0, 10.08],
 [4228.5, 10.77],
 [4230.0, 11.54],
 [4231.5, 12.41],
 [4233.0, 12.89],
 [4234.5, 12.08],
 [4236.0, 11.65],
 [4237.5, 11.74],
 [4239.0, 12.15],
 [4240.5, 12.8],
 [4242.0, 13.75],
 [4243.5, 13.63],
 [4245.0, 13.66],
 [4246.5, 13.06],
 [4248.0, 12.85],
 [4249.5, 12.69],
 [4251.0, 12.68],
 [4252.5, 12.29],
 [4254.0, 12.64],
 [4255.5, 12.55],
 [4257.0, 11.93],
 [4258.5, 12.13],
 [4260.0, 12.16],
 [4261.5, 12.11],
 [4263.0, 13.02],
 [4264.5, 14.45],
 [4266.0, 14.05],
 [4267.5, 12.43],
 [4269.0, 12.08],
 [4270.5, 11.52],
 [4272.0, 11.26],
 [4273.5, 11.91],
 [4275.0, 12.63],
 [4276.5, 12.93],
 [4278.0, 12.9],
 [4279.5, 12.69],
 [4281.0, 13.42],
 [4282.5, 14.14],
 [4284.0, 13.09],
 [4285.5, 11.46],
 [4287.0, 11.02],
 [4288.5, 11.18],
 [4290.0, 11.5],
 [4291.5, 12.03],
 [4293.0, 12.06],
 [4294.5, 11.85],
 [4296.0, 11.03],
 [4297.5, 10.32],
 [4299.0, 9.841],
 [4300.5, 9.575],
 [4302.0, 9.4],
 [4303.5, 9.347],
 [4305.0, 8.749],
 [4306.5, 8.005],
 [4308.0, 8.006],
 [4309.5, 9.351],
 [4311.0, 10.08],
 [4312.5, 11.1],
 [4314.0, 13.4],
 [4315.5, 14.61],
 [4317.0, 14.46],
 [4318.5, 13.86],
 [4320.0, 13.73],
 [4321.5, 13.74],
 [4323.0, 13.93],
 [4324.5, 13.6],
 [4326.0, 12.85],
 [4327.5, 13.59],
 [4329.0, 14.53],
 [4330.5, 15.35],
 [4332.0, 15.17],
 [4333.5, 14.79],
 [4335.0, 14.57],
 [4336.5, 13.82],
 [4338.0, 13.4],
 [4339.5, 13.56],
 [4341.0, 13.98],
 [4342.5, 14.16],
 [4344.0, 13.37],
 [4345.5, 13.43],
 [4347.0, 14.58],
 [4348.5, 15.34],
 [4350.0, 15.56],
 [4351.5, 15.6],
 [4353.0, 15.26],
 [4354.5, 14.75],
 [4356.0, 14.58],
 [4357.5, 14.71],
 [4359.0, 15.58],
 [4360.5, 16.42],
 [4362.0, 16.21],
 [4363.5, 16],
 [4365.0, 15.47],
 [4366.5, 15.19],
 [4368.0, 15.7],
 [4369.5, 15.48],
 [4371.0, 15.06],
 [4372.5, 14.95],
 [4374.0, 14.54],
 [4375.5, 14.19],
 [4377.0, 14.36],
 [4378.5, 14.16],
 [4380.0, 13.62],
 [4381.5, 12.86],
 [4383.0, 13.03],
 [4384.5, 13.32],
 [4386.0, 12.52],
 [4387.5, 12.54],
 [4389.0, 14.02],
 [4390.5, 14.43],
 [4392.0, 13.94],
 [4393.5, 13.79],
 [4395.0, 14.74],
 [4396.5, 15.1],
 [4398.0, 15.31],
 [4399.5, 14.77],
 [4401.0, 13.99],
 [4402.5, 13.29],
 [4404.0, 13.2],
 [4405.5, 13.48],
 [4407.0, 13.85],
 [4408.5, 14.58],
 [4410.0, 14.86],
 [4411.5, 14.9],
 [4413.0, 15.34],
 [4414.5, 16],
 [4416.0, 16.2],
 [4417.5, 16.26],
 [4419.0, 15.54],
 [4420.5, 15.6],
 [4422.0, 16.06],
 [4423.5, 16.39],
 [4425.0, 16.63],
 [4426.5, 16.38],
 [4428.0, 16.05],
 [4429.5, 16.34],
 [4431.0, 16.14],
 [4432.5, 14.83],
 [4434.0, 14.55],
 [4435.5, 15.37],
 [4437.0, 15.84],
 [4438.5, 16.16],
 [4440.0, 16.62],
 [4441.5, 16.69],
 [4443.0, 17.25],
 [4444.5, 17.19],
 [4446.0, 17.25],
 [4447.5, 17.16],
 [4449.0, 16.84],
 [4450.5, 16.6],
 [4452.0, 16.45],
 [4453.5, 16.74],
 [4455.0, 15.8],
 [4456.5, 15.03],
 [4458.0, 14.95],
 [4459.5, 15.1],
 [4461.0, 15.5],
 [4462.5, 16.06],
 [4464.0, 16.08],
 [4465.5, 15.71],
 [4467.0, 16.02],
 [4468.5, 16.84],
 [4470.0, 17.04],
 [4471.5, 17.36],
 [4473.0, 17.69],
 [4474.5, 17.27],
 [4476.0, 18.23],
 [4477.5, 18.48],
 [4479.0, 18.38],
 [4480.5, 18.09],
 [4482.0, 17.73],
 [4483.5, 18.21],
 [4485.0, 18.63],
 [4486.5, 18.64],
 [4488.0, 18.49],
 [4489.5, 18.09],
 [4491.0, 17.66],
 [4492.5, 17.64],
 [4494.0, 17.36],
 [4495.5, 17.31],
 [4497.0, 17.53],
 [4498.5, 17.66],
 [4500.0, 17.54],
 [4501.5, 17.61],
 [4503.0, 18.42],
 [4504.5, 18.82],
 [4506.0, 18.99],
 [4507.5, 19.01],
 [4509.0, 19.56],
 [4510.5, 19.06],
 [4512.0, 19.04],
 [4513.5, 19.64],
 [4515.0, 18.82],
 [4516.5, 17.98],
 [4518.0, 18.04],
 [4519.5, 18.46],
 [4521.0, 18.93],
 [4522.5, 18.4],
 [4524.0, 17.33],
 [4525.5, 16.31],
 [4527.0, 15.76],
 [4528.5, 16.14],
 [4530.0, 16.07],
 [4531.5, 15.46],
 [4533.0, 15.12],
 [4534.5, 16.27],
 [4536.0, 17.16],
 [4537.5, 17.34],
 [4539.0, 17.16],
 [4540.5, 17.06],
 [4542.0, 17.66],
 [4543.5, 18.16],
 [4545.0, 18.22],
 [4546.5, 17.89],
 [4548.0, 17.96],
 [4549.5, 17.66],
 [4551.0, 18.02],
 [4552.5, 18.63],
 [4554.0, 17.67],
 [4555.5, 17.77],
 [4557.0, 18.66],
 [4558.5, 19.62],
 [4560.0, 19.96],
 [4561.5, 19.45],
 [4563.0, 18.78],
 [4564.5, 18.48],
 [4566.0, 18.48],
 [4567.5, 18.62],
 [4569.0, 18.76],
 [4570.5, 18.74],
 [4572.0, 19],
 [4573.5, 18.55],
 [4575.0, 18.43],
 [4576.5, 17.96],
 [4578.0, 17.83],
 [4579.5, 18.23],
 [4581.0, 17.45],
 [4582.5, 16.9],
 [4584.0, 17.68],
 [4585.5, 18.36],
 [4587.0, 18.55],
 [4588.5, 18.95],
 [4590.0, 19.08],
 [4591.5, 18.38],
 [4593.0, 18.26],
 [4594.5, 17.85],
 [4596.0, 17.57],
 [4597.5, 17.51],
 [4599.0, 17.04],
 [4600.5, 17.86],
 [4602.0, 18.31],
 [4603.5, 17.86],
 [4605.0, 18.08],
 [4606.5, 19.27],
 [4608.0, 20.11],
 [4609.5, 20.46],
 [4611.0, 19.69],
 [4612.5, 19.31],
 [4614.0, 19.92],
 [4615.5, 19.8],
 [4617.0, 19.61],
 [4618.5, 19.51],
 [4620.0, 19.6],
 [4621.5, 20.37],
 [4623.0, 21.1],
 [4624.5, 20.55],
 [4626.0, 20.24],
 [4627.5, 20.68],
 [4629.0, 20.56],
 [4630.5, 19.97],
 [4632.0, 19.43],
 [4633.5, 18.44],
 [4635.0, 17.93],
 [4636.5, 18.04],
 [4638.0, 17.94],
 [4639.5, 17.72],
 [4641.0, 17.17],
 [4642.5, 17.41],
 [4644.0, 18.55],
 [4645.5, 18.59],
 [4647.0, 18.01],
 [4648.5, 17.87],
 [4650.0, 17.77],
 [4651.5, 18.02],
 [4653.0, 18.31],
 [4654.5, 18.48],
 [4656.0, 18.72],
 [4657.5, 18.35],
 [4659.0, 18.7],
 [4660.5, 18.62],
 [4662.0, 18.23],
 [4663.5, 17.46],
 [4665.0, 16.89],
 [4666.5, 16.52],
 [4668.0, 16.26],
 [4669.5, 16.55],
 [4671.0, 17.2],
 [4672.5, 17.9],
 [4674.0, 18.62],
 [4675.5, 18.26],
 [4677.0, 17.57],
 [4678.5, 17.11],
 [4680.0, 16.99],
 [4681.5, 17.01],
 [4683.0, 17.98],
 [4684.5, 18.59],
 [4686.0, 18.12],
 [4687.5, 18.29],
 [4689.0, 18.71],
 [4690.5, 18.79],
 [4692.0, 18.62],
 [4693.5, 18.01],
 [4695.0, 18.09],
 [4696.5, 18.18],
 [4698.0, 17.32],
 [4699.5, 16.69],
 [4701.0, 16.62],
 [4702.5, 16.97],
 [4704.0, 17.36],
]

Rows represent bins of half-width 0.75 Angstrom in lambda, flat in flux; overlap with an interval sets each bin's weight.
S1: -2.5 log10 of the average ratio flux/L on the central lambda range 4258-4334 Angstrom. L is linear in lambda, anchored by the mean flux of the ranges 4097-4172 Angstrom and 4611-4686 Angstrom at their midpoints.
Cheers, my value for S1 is 0.108 mag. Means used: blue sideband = 11.2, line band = 12.2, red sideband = 18.5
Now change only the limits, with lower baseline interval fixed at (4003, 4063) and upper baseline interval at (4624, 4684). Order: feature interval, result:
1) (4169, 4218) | 0.19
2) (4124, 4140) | 0.11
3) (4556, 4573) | -0.10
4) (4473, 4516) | -0.11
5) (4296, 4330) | 0.24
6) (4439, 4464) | -0.02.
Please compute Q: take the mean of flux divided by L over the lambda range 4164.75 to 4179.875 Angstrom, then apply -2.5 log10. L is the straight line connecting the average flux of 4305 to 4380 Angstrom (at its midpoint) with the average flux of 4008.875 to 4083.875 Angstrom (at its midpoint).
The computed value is 0.159 mag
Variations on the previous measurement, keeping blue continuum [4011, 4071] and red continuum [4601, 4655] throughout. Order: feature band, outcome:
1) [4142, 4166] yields 0.20 mag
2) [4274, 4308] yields 0.29 mag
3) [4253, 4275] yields 0.15 mag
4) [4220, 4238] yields 0.20 mag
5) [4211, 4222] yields 0.15 mag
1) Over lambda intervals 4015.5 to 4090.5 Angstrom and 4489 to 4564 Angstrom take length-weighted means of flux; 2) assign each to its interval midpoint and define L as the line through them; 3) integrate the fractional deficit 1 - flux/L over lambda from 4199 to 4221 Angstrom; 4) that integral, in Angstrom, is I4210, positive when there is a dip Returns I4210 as 2.68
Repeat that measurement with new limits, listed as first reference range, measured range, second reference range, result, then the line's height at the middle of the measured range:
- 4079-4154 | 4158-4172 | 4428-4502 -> 1.0 Angstrom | 12.2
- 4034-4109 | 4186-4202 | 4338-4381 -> 2.4 Angstrom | 12.8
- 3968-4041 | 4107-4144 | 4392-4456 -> 1.6 Angstrom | 12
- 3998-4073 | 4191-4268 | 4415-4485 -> 9.8 Angstrom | 13.8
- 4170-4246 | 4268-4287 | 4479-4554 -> 0.7 Angstrom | 12.9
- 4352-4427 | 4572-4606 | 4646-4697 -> -2.1 Angstrom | 17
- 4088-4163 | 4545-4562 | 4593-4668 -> -0.9 Angstrom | 17.5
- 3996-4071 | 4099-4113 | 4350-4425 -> 0.8 Angstrom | 12.1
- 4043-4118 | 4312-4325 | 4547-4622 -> 1.0 Angstrom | 14.7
